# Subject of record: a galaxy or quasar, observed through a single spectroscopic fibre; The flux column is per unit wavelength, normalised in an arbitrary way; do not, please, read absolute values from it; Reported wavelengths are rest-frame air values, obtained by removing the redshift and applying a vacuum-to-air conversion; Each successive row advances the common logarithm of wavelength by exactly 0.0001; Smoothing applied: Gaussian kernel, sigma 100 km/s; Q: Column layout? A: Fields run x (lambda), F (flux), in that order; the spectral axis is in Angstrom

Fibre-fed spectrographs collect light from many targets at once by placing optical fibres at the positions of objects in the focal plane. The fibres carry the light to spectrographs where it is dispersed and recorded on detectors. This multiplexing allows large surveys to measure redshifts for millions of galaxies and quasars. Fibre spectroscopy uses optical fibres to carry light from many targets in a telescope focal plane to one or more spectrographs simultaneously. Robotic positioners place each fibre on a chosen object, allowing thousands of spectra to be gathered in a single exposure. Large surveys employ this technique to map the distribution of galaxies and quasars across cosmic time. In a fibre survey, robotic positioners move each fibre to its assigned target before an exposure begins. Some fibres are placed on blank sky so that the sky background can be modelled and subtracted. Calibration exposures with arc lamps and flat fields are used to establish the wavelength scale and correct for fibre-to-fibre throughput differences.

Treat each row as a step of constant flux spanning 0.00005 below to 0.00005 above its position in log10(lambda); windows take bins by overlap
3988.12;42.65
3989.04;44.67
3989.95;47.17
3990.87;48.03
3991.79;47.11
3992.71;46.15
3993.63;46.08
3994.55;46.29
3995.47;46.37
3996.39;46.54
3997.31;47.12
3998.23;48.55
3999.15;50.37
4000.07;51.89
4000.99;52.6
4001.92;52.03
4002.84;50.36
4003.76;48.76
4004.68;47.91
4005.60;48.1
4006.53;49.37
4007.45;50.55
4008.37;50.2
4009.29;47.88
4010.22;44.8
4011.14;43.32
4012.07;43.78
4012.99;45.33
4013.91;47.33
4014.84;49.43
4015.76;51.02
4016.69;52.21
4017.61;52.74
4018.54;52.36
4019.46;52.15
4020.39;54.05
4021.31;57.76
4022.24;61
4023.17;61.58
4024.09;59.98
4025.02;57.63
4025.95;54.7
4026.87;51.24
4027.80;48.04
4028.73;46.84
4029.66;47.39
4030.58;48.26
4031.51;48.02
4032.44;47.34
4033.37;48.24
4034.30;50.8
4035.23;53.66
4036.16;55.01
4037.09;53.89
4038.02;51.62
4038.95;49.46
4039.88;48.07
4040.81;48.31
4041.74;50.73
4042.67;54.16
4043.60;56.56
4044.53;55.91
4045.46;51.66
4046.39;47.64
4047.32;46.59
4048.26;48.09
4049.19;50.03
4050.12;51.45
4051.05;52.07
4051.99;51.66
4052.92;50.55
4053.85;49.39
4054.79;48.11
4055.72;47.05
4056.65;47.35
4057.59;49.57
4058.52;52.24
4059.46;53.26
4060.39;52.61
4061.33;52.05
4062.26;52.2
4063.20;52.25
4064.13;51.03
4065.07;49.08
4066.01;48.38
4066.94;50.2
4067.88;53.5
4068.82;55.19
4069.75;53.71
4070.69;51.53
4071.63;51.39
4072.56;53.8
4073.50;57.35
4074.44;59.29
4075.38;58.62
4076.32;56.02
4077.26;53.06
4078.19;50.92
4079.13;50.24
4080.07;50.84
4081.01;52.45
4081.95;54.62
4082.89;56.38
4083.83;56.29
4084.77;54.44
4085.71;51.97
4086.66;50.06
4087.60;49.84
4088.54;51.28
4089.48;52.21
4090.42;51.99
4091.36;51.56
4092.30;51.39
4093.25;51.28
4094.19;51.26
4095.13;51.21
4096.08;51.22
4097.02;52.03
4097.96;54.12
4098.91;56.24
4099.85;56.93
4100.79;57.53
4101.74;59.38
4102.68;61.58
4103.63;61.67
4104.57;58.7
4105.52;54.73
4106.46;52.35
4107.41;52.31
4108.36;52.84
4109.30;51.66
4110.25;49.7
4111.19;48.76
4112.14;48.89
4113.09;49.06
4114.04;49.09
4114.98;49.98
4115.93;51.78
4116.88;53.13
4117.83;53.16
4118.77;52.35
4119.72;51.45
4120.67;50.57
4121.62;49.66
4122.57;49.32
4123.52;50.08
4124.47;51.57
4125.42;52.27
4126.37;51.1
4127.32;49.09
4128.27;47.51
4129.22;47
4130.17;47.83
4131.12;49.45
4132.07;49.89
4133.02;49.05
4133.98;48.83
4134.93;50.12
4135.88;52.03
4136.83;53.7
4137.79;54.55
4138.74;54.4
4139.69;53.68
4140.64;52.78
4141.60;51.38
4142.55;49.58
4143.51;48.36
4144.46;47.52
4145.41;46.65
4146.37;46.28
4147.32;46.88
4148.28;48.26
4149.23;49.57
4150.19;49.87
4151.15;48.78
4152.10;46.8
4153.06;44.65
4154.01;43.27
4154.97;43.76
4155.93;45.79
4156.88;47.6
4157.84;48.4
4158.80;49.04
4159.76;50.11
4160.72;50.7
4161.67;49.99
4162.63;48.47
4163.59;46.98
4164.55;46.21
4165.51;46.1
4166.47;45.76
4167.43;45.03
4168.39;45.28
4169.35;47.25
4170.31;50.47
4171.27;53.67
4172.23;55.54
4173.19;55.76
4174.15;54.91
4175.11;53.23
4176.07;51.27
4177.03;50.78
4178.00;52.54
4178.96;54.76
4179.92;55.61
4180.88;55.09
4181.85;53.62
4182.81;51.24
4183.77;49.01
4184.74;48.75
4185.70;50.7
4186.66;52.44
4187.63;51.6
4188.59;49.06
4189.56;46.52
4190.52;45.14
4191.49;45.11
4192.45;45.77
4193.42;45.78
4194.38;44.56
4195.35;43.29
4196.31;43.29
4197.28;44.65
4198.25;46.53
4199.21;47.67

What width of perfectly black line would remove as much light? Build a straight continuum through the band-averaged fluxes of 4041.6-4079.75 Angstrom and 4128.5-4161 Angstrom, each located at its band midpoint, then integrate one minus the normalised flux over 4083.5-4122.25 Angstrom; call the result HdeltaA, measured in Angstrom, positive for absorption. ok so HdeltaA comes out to -1.8 Angstrom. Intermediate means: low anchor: 51.9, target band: 52.8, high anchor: 49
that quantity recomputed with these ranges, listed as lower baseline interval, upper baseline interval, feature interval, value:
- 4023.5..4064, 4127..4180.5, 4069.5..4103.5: -2.3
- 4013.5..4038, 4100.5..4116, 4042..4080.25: 0.7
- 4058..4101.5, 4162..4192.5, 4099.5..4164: 1.2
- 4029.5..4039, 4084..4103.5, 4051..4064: 0.2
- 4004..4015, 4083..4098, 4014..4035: -1.8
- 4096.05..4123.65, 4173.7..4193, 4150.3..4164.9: 1.2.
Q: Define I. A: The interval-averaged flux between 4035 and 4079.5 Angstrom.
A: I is 51.8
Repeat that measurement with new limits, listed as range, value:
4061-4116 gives 53.1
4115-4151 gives 50.3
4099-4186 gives 50.7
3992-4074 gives 50.7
